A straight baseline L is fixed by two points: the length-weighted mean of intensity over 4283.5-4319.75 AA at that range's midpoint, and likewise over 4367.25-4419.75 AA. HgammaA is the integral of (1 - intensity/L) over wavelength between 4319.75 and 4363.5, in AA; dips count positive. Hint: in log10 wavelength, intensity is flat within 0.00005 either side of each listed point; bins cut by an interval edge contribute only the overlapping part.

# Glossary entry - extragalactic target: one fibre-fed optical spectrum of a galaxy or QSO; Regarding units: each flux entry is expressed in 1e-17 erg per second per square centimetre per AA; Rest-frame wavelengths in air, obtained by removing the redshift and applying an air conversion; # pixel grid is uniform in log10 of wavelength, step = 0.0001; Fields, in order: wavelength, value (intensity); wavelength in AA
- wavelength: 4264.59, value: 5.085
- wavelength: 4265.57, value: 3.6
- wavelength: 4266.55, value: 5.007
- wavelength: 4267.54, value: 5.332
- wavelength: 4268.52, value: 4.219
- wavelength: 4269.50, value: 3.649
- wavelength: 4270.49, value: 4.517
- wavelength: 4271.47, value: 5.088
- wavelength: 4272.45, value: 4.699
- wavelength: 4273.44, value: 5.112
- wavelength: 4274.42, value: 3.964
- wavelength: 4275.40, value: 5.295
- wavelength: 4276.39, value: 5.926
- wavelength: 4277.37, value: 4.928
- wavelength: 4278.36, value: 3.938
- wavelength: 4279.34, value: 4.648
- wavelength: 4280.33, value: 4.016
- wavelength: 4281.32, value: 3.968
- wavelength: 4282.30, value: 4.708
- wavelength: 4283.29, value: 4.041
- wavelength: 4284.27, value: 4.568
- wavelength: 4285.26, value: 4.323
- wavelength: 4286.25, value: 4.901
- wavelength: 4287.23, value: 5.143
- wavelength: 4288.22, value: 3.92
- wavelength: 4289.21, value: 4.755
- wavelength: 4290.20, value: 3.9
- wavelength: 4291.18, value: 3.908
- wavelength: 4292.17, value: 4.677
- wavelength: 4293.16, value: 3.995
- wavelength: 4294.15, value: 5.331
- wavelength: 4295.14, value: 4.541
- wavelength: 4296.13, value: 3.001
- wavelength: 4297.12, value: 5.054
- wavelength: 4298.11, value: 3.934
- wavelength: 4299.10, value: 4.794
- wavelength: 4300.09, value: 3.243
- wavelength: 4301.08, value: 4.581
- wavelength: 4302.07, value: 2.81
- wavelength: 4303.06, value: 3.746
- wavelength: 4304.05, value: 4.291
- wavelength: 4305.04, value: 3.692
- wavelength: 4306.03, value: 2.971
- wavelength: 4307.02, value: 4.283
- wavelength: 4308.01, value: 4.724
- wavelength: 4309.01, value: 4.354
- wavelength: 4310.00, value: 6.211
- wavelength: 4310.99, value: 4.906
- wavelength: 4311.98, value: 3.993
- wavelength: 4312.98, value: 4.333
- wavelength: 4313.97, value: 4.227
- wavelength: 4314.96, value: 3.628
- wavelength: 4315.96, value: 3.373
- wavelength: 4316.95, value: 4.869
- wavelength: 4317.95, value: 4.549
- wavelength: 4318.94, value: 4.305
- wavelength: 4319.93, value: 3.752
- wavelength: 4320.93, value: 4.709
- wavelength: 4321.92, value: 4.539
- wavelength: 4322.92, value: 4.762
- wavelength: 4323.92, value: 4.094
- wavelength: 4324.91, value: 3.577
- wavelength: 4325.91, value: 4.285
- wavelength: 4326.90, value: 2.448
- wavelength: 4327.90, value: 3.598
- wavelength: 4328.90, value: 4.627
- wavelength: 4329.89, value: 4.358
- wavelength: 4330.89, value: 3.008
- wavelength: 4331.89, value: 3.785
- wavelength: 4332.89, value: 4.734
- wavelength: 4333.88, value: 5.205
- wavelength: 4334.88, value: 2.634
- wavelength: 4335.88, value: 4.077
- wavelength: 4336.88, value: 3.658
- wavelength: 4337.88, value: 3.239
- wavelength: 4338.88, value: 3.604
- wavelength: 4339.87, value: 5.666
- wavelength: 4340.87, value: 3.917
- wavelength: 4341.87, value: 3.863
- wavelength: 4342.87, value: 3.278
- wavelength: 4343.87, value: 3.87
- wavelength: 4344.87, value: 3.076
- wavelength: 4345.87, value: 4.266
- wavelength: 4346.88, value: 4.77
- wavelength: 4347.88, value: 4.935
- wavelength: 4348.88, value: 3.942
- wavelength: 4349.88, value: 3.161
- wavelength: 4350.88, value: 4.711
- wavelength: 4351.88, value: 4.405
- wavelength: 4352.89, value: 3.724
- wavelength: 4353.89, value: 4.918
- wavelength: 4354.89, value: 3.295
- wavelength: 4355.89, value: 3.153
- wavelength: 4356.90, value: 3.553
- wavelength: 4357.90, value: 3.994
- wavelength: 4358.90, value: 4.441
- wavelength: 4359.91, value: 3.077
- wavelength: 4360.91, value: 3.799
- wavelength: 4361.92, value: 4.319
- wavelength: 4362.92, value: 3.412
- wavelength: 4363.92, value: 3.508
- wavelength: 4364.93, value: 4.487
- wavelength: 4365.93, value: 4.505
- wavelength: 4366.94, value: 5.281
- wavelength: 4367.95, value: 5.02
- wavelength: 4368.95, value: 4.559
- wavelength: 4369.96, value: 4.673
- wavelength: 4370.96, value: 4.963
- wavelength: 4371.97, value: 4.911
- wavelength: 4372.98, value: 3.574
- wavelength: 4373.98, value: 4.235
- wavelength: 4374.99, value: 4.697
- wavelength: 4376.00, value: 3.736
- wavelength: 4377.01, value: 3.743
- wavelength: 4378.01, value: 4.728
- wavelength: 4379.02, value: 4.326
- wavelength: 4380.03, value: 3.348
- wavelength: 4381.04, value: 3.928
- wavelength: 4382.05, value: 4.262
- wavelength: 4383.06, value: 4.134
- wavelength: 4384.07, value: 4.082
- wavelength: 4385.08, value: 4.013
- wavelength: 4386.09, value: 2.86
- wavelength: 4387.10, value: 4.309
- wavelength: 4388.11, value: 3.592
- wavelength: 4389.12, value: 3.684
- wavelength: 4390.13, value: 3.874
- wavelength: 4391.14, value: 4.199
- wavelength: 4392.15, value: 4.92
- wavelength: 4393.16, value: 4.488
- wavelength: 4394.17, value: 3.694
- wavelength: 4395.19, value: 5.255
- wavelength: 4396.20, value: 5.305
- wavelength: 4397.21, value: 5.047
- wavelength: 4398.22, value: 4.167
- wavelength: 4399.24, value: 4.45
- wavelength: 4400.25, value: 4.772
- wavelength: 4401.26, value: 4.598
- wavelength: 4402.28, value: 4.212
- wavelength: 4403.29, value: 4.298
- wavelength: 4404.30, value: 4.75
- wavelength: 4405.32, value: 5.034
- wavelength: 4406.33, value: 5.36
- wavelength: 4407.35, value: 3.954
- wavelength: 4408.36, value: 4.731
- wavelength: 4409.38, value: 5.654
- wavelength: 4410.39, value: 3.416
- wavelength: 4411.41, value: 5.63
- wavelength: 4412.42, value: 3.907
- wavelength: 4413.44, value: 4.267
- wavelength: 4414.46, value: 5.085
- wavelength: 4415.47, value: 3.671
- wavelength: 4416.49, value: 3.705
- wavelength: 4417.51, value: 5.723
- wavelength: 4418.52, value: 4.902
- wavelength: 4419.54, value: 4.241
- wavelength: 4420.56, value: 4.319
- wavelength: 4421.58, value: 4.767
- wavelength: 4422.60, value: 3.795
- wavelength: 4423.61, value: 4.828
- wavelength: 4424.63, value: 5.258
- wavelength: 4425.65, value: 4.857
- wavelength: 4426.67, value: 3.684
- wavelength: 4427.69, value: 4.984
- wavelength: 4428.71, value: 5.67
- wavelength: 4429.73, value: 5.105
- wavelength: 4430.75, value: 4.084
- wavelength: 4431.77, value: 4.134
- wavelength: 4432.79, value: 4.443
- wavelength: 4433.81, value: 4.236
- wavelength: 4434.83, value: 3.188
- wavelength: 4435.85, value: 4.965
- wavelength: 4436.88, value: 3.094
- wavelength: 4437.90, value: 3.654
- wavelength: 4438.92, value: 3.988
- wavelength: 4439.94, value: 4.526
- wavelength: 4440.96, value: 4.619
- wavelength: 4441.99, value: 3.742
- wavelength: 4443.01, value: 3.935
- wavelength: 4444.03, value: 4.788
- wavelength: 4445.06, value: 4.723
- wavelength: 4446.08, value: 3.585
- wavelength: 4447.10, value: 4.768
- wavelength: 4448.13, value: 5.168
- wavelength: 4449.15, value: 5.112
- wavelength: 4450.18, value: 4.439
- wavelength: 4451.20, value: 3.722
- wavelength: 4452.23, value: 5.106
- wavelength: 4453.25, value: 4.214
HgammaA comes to 3.7 AA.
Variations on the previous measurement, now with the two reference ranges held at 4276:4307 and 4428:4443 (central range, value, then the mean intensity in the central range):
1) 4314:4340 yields 1.44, 4.02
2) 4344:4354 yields 0.24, 4.15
